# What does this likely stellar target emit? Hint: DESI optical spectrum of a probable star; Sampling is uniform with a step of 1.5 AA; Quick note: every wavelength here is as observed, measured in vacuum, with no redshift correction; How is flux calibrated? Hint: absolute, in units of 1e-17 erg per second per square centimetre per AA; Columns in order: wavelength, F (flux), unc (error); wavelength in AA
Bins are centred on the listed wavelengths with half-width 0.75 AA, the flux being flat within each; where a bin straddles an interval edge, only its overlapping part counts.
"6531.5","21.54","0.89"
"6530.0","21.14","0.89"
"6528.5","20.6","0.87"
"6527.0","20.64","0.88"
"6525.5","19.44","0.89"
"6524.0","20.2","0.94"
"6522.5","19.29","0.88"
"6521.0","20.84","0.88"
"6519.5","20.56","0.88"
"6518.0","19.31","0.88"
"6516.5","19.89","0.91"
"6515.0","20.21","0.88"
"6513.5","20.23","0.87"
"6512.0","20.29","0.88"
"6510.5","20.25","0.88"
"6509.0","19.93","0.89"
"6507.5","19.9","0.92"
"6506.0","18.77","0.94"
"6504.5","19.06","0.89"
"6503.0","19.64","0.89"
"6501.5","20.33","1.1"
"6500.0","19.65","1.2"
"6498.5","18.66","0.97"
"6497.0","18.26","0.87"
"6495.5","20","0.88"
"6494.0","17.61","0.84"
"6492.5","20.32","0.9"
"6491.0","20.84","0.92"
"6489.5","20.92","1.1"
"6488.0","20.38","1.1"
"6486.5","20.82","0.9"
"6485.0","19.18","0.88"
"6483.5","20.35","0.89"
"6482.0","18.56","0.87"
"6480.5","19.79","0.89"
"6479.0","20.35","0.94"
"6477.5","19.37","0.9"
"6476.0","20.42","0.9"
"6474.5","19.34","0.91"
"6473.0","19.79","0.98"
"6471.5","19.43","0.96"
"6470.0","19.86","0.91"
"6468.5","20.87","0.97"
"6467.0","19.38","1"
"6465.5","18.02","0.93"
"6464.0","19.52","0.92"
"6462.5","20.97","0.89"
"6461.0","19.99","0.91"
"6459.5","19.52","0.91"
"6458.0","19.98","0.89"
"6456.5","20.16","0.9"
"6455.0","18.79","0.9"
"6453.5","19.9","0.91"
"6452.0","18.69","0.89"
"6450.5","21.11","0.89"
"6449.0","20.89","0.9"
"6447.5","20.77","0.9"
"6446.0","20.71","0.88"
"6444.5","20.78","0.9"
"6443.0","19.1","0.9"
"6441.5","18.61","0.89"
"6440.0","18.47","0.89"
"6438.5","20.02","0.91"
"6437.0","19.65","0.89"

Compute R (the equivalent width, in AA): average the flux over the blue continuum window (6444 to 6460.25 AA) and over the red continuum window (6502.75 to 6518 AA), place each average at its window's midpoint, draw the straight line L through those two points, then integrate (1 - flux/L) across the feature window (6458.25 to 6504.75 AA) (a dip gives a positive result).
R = 0.5 AA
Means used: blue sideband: 20.1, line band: 19.7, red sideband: 19.8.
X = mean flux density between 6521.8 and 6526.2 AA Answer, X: 19.6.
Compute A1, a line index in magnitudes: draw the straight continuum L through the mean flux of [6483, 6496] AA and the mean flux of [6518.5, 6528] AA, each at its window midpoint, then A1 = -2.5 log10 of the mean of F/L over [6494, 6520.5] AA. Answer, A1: 0.02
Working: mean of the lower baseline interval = 20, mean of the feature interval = 19.7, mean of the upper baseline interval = 20.2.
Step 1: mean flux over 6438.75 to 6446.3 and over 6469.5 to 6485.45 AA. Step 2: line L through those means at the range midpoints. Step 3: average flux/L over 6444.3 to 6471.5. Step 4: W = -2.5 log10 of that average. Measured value -0.021 mag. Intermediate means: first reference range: 19.5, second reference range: 19.7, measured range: 20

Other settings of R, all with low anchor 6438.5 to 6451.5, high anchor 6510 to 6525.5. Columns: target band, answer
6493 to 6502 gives 0.4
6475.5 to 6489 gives 0.1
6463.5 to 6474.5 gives 0.3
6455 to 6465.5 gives 0.1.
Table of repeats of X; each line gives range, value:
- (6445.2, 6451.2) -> 20.9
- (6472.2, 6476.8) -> 19.8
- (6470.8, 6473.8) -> 19.6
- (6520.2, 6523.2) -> 20.1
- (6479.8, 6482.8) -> 19.2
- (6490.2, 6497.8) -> 19.4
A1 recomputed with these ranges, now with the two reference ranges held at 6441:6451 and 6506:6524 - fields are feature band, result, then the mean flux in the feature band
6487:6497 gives 0.01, 19.9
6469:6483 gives 0.03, 19.7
